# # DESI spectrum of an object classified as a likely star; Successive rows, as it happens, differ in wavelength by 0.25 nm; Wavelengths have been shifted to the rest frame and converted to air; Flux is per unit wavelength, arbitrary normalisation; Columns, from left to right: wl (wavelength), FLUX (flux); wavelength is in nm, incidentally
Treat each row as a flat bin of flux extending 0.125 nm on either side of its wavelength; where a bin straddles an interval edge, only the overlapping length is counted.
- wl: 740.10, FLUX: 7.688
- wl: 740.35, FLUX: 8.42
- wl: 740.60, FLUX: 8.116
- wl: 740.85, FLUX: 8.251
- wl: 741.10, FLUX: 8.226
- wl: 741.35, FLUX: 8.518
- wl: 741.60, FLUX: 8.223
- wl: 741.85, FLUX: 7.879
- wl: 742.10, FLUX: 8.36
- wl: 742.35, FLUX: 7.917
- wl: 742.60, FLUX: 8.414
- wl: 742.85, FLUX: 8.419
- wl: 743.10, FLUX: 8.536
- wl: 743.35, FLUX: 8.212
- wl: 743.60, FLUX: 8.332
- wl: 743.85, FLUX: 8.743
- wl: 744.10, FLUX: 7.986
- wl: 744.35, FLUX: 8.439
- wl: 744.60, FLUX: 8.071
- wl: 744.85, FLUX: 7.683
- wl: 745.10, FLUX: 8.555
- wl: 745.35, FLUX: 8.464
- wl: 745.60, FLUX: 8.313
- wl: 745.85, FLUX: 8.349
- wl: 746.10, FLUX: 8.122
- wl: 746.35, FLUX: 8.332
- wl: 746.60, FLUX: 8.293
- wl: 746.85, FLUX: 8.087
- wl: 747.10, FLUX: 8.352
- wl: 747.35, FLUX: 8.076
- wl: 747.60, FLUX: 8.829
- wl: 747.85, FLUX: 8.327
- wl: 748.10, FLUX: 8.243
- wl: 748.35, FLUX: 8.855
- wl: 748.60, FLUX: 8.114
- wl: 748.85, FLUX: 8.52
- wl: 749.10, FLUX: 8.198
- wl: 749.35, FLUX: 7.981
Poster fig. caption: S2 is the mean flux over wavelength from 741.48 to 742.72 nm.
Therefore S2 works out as 8.16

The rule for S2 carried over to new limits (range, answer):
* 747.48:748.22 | 8.47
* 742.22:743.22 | 8.32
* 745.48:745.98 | 8.33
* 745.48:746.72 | 8.28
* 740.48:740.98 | 8.18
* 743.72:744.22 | 8.37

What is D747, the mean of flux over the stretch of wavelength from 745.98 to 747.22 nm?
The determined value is 8.24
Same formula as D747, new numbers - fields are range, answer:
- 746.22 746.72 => 8.31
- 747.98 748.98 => 8.43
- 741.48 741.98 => 8.05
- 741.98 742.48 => 8.14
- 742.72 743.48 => 8.39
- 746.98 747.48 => 8.22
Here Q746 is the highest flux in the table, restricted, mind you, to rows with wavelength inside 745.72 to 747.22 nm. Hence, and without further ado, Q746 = 8.352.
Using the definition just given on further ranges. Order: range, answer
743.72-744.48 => 8.743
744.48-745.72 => 8.555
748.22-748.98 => 8.855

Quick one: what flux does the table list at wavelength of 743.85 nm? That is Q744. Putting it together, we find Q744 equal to 8.743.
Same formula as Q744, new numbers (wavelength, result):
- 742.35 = 7.917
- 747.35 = 8.076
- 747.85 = 8.327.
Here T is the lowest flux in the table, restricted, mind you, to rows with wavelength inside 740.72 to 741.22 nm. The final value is 8.226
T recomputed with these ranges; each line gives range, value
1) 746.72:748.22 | 8.076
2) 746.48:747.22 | 8.087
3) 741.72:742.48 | 7.879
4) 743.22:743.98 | 8.212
